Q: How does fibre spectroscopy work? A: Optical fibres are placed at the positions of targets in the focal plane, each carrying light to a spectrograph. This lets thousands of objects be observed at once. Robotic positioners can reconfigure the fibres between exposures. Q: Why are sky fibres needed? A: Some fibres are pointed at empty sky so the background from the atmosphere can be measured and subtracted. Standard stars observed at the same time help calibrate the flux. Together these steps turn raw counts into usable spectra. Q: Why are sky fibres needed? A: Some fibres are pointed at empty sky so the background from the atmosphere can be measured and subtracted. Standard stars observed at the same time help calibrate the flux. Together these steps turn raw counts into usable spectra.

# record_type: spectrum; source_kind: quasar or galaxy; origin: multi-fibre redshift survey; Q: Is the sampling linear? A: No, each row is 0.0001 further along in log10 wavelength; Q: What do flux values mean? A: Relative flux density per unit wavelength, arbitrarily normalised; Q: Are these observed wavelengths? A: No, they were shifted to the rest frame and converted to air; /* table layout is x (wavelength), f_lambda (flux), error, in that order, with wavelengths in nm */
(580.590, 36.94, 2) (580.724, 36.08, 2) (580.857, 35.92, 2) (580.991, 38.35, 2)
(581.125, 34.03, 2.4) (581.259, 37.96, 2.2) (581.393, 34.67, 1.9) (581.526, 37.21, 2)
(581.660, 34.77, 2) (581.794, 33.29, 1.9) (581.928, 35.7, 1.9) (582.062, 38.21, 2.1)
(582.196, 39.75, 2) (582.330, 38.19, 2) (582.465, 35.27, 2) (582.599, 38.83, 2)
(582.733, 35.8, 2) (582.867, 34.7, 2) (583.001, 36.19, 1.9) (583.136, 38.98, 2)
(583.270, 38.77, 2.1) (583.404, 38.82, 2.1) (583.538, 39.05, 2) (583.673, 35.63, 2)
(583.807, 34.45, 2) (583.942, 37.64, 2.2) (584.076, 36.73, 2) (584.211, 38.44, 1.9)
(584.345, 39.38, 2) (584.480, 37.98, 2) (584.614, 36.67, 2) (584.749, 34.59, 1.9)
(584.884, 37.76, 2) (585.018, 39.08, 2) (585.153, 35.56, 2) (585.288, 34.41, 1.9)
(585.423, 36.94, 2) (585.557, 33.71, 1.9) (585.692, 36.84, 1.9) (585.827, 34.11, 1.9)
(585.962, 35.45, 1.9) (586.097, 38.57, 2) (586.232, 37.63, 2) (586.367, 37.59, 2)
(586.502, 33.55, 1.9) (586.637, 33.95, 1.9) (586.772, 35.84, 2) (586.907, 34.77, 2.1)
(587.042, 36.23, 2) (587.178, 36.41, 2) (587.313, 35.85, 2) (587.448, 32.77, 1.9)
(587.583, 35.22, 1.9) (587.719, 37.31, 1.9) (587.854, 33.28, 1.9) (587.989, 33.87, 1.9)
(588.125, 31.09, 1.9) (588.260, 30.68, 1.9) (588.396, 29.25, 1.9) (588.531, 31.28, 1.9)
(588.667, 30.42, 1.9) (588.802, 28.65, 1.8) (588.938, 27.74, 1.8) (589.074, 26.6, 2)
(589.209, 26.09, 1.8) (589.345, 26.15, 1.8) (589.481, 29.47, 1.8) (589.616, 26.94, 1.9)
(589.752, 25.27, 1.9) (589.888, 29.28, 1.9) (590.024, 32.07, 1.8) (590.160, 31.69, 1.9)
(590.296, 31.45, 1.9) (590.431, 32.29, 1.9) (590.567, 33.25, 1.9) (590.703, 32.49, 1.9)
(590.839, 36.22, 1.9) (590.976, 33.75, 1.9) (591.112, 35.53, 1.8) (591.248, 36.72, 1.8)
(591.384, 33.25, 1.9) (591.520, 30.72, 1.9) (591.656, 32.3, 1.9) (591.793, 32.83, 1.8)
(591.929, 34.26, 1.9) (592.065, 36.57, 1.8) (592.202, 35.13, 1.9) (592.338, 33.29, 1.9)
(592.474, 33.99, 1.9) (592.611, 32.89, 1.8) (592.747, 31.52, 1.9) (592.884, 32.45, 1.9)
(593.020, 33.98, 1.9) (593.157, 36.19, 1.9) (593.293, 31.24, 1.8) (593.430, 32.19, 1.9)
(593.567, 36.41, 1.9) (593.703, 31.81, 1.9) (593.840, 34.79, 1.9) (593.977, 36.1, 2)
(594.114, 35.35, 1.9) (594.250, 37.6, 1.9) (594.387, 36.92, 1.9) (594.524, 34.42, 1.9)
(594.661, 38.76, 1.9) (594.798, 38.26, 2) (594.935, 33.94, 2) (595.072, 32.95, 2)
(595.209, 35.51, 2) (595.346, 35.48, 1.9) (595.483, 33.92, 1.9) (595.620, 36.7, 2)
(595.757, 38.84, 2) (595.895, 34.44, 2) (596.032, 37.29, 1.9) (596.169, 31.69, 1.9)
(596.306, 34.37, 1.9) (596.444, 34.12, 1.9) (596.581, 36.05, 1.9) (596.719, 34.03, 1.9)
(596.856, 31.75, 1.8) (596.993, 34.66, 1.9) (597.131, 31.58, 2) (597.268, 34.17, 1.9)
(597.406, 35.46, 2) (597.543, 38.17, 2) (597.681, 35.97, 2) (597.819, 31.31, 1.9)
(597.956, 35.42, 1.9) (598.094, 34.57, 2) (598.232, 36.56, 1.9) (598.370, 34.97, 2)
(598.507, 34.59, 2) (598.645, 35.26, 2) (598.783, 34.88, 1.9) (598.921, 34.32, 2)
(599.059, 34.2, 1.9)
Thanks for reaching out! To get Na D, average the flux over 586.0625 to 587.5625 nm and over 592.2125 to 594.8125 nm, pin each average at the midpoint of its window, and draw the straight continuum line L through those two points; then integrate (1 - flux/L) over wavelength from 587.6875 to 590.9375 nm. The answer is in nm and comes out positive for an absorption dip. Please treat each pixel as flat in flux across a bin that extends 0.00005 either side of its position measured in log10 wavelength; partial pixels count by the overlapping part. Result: 0.440 nm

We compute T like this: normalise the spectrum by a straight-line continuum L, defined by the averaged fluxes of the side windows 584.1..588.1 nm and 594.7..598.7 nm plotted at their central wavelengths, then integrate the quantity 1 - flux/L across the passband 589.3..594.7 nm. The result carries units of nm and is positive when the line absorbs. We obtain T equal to 0.33 nm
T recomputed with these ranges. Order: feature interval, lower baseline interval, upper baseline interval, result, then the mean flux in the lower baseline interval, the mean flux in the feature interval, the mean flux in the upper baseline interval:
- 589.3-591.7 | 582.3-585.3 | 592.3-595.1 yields 0.25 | 37.1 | 31.7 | 34.6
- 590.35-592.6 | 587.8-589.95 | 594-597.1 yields -0.17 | 29.1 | 33.9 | 35.3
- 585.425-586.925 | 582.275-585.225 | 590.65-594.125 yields 0.02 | 37.2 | 35.7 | 33.9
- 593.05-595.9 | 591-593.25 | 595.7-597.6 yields -0.09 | 33.8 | 35.3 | 34.7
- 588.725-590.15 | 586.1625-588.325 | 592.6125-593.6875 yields 0.26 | 34.8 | 28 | 33.3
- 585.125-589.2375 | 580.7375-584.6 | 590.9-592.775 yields 0.21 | 36.9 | 33.7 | 33.8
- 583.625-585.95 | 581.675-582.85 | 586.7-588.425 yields -0.06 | 36.7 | 36.5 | 34.1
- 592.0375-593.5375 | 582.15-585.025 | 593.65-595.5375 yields 0.09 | 37.3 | 33.6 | 35.5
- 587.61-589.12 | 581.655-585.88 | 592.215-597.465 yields 0.20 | 36.8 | 31.1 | 34.6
